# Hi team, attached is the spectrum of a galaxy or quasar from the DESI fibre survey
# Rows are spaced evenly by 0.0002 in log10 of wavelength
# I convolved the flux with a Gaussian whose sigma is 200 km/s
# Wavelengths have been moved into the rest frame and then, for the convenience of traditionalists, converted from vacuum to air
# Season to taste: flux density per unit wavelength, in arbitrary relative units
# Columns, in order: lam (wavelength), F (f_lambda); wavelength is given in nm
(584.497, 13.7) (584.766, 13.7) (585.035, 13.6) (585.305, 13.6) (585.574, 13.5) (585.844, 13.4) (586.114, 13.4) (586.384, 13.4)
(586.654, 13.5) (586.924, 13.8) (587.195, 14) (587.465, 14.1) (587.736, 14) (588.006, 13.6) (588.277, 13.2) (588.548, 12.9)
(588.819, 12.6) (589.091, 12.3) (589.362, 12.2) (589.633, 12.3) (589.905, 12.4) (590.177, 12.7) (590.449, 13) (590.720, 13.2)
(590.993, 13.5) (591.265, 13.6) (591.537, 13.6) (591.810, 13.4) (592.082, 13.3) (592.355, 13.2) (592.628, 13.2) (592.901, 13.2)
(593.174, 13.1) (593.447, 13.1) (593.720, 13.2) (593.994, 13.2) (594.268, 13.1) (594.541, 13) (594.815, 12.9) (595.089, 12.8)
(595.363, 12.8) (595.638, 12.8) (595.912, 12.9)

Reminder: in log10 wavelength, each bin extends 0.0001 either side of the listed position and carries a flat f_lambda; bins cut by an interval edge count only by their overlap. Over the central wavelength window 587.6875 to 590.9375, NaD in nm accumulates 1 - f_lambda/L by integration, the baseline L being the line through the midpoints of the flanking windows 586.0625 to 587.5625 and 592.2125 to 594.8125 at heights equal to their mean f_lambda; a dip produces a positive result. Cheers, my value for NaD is 0.15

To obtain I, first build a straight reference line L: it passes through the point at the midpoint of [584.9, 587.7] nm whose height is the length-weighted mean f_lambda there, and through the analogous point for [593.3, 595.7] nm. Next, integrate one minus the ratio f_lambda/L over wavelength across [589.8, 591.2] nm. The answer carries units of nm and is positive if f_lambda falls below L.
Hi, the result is 0.032 nm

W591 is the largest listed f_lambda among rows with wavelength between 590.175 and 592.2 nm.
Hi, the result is 13.6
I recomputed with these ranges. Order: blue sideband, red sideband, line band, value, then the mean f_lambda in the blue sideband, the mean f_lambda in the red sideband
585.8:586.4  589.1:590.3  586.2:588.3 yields -0.104 nm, 13.4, 12.4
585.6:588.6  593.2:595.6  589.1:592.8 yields 0.071 nm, 13.6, 13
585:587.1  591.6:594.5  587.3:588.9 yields -0.001 nm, 13.5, 13.2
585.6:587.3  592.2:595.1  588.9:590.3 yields 0.102 nm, 13.6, 13.1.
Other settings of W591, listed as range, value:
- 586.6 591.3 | 14.1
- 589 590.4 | 12.7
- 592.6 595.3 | 13.2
